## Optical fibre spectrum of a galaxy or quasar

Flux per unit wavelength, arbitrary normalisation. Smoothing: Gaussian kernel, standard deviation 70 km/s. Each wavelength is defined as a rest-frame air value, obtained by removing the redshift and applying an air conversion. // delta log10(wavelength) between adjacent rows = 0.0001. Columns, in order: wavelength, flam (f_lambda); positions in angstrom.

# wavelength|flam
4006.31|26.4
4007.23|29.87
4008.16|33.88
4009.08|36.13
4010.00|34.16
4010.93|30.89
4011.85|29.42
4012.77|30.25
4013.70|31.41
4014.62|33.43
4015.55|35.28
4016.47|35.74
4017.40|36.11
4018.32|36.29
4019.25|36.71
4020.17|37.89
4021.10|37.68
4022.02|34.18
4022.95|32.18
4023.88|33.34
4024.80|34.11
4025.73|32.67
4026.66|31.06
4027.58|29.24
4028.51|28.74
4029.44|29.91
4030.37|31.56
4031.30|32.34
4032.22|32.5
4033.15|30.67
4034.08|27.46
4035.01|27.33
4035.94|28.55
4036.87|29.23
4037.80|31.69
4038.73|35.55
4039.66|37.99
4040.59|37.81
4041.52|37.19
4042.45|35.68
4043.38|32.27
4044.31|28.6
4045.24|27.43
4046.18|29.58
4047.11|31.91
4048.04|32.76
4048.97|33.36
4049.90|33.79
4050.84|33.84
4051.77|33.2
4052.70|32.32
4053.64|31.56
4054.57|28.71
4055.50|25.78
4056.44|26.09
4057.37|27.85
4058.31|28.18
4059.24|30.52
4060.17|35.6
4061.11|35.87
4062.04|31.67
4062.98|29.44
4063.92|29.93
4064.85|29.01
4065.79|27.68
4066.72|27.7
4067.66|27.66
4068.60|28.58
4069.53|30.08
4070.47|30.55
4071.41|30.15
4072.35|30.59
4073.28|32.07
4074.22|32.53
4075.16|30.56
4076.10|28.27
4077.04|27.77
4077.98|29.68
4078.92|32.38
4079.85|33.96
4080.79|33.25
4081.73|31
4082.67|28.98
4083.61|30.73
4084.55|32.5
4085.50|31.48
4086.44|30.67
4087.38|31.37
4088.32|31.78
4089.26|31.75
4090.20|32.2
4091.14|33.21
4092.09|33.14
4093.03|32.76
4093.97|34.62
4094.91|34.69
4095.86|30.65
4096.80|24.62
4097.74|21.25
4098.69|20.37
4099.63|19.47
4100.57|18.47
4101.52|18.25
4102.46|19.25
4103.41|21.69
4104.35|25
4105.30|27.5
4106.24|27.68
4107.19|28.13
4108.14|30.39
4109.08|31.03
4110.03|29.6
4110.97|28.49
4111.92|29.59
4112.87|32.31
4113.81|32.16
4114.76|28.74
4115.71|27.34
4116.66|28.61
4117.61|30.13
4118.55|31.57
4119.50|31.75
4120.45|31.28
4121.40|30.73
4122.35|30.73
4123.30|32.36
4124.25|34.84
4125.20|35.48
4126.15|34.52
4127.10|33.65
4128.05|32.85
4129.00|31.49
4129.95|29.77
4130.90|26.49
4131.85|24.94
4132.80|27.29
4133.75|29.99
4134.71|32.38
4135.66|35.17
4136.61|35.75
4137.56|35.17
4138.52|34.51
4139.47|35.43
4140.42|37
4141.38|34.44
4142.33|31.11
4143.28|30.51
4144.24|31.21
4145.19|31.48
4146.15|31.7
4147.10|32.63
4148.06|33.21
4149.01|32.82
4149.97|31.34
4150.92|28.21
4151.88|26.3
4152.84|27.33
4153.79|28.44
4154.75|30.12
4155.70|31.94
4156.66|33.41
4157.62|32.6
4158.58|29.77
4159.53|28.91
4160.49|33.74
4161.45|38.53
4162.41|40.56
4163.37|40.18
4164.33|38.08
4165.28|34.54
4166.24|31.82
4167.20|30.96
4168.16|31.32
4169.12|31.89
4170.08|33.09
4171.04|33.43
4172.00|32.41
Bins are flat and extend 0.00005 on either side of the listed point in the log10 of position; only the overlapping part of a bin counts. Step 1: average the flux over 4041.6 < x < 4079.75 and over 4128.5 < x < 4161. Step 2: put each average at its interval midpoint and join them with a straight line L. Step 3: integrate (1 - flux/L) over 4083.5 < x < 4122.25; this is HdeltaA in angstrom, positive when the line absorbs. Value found 2.88 angstrom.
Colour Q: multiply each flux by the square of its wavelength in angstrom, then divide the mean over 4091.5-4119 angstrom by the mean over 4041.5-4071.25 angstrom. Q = 0.9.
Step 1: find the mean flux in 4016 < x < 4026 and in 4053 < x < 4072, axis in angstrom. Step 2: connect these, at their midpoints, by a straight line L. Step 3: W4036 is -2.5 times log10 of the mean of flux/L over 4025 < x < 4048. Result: 0.05 mag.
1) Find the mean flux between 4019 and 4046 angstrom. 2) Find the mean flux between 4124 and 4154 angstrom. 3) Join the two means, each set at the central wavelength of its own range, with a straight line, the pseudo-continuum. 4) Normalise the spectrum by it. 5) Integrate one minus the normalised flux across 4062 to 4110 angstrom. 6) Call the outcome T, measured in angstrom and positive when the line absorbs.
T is 4.7 angstrom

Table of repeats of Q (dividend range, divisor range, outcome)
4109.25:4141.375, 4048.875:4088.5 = 1.06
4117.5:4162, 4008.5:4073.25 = 1.05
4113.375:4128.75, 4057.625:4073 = 1.08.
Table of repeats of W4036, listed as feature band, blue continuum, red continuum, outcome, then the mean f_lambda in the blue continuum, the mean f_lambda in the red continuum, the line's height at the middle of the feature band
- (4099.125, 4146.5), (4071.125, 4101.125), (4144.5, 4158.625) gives 0.01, 29.9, 30.8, 30.4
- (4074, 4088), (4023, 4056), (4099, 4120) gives -0.07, 31.7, 27.1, 29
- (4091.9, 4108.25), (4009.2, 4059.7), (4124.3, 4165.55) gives 0.25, 32.1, 32.5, 32.3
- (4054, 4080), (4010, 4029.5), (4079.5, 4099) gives 0.06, 33.3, 30.8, 31.6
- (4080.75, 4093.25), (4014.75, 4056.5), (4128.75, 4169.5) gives 0.02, 32.5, 32.2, 32.3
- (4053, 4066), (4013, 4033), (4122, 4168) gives 0.11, 33.4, 32.4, 33.1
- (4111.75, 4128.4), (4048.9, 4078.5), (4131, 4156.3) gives -0.02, 30.3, 31.5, 31.1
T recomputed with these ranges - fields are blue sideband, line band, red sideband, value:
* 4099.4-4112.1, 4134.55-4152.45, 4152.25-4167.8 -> -1.1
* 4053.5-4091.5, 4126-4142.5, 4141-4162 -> -0.6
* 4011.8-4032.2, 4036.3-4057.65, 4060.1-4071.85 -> -0.3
